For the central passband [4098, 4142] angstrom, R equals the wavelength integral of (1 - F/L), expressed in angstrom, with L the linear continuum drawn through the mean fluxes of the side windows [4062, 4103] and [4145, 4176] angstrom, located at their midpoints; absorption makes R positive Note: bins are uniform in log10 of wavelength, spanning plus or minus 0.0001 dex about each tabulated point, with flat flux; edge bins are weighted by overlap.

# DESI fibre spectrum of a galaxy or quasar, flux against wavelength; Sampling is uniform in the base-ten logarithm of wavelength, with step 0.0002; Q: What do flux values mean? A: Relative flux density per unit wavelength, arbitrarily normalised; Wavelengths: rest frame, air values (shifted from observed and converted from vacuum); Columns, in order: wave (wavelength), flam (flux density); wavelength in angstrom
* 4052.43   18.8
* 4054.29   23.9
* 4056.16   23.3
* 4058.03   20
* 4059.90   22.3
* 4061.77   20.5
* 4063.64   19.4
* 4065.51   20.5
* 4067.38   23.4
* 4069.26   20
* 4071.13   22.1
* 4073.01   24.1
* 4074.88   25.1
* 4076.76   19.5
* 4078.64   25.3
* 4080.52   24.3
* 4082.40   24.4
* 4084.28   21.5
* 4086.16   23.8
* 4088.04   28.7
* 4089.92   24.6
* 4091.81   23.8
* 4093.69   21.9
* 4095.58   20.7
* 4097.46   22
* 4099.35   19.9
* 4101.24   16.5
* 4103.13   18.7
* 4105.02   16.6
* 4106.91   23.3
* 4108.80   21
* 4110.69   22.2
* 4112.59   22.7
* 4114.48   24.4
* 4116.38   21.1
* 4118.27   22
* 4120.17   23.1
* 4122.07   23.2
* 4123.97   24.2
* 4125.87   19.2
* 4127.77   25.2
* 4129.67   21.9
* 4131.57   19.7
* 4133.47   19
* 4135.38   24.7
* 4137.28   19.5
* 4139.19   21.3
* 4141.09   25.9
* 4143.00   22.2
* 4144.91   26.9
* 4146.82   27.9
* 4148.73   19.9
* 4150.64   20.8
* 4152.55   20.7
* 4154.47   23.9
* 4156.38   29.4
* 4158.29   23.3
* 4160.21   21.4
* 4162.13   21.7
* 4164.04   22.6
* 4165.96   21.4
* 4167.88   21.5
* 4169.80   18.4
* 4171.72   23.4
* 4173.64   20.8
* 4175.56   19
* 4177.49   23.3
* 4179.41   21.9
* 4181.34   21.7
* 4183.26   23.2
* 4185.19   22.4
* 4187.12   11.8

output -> 1.68 angstrom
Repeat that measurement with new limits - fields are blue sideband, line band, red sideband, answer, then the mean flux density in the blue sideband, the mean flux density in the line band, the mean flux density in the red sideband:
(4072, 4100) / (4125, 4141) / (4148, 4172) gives 0.73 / 23.3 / 21.6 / 22.2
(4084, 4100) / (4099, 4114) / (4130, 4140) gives 1.40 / 23.1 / 20.3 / 20.9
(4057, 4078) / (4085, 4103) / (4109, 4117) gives -0.11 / 21.6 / 22.3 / 22.5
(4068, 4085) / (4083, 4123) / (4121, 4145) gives 1.19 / 22.9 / 22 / 22.4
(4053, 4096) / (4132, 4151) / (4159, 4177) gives -1.01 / 22.7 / 22.8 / 21.2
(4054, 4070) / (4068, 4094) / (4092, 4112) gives -3.24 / 21.4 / 23.5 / 20.5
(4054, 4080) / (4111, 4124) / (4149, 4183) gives -0.45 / 22.1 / 22.8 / 22.1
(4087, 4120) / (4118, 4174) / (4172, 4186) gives -1.81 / 21.8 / 22.5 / 21.8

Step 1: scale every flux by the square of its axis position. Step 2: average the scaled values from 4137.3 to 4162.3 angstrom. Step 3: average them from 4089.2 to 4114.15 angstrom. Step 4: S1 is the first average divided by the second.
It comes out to 1.13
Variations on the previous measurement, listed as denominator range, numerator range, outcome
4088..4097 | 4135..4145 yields 1.01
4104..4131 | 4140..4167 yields 1.08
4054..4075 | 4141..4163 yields 1.12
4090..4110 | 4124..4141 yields 1.07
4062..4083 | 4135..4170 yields 1.06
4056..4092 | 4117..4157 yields 1.03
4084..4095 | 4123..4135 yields 0.92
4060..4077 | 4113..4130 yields 1.07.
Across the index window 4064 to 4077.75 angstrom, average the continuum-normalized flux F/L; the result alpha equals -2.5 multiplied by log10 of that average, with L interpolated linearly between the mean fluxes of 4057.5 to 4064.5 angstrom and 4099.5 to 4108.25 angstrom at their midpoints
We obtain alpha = -0.09 mag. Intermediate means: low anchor 20.6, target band 22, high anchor 19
